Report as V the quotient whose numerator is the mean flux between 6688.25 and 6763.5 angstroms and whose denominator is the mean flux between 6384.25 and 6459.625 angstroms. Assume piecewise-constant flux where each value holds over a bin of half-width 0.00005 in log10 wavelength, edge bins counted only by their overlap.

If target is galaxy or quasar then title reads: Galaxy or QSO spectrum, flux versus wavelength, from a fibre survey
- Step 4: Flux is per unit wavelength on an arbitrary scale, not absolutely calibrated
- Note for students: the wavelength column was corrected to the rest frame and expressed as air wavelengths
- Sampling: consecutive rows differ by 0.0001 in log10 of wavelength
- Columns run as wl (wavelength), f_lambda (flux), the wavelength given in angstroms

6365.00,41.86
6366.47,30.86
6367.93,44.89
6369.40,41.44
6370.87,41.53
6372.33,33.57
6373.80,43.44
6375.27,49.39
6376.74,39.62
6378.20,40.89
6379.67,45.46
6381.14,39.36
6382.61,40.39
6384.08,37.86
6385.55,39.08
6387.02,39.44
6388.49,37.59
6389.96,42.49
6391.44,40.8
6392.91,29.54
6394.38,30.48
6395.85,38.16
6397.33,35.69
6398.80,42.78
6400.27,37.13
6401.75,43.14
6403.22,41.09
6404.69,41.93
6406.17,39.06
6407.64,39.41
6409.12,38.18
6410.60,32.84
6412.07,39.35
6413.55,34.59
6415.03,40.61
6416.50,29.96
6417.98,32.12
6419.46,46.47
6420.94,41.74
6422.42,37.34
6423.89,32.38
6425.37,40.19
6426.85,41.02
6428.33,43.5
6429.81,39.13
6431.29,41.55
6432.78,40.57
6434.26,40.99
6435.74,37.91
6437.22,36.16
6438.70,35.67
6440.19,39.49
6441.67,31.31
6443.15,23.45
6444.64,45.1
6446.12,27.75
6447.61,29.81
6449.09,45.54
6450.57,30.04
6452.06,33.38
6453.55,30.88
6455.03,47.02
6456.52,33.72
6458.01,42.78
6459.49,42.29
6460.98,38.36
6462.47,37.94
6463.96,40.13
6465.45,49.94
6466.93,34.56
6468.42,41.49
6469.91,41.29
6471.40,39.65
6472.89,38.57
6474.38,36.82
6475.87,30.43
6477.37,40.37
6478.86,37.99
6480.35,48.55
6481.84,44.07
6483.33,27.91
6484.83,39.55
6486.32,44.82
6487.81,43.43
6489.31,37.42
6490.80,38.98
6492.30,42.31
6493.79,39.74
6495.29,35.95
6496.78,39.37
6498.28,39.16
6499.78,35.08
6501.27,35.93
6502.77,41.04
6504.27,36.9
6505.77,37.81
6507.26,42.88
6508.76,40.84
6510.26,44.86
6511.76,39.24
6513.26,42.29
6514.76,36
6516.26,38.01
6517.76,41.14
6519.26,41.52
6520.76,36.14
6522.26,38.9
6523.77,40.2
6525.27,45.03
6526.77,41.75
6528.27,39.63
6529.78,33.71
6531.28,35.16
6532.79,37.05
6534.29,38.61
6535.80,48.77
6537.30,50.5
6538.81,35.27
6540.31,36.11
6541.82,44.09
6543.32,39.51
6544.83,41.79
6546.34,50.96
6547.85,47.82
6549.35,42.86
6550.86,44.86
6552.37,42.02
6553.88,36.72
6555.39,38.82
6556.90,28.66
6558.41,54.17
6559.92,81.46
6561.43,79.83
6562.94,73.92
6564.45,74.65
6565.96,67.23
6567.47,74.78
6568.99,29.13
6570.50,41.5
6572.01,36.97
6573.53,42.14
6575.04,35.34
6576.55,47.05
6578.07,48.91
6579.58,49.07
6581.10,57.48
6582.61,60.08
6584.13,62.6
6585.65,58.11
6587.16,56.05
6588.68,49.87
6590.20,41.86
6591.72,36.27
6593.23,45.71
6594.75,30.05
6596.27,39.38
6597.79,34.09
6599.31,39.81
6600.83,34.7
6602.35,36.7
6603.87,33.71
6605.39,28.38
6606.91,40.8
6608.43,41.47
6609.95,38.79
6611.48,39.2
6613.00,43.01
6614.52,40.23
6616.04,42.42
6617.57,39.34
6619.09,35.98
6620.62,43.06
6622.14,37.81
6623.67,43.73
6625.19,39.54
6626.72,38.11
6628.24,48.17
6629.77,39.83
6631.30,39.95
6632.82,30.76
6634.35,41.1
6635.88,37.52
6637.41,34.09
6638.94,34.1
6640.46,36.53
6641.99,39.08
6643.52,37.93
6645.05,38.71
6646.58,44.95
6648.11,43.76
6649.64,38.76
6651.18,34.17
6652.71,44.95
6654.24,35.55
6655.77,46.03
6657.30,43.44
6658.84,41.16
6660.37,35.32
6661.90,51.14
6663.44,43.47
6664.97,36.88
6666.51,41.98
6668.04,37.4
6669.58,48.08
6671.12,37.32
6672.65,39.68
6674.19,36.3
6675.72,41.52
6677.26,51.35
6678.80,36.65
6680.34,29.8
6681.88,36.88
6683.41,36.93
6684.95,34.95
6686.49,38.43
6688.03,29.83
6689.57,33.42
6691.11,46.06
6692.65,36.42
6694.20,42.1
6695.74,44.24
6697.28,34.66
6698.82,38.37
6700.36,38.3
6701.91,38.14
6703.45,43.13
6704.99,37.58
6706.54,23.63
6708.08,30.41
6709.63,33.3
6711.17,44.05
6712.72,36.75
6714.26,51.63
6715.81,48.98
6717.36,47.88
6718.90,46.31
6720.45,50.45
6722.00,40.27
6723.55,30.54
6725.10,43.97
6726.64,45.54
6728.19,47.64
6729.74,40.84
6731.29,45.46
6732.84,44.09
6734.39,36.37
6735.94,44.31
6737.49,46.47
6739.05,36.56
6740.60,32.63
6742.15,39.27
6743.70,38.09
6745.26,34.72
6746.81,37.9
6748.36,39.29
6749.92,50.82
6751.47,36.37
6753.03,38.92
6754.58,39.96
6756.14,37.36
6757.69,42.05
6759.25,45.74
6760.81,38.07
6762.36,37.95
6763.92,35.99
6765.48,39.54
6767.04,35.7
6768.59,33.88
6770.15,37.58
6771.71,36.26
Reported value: 1.07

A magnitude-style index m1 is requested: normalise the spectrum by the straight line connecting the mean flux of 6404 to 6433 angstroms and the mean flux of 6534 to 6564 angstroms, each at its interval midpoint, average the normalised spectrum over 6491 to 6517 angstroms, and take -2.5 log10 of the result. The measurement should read 0.15 mag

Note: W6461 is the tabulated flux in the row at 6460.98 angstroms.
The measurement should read 38.36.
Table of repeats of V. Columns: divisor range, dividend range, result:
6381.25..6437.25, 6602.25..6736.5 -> 1.03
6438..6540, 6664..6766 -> 1.02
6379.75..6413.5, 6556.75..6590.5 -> 1.43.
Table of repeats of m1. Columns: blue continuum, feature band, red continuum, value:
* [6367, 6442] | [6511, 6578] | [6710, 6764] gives -0.13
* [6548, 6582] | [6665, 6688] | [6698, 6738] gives 0.14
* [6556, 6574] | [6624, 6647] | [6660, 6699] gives 0.19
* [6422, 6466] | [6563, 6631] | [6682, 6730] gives -0.14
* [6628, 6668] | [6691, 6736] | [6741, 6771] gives -0.05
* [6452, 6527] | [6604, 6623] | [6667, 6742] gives 0.02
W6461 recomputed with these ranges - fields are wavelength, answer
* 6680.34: 29.8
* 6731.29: 45.46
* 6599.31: 39.81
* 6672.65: 39.68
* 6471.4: 39.65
